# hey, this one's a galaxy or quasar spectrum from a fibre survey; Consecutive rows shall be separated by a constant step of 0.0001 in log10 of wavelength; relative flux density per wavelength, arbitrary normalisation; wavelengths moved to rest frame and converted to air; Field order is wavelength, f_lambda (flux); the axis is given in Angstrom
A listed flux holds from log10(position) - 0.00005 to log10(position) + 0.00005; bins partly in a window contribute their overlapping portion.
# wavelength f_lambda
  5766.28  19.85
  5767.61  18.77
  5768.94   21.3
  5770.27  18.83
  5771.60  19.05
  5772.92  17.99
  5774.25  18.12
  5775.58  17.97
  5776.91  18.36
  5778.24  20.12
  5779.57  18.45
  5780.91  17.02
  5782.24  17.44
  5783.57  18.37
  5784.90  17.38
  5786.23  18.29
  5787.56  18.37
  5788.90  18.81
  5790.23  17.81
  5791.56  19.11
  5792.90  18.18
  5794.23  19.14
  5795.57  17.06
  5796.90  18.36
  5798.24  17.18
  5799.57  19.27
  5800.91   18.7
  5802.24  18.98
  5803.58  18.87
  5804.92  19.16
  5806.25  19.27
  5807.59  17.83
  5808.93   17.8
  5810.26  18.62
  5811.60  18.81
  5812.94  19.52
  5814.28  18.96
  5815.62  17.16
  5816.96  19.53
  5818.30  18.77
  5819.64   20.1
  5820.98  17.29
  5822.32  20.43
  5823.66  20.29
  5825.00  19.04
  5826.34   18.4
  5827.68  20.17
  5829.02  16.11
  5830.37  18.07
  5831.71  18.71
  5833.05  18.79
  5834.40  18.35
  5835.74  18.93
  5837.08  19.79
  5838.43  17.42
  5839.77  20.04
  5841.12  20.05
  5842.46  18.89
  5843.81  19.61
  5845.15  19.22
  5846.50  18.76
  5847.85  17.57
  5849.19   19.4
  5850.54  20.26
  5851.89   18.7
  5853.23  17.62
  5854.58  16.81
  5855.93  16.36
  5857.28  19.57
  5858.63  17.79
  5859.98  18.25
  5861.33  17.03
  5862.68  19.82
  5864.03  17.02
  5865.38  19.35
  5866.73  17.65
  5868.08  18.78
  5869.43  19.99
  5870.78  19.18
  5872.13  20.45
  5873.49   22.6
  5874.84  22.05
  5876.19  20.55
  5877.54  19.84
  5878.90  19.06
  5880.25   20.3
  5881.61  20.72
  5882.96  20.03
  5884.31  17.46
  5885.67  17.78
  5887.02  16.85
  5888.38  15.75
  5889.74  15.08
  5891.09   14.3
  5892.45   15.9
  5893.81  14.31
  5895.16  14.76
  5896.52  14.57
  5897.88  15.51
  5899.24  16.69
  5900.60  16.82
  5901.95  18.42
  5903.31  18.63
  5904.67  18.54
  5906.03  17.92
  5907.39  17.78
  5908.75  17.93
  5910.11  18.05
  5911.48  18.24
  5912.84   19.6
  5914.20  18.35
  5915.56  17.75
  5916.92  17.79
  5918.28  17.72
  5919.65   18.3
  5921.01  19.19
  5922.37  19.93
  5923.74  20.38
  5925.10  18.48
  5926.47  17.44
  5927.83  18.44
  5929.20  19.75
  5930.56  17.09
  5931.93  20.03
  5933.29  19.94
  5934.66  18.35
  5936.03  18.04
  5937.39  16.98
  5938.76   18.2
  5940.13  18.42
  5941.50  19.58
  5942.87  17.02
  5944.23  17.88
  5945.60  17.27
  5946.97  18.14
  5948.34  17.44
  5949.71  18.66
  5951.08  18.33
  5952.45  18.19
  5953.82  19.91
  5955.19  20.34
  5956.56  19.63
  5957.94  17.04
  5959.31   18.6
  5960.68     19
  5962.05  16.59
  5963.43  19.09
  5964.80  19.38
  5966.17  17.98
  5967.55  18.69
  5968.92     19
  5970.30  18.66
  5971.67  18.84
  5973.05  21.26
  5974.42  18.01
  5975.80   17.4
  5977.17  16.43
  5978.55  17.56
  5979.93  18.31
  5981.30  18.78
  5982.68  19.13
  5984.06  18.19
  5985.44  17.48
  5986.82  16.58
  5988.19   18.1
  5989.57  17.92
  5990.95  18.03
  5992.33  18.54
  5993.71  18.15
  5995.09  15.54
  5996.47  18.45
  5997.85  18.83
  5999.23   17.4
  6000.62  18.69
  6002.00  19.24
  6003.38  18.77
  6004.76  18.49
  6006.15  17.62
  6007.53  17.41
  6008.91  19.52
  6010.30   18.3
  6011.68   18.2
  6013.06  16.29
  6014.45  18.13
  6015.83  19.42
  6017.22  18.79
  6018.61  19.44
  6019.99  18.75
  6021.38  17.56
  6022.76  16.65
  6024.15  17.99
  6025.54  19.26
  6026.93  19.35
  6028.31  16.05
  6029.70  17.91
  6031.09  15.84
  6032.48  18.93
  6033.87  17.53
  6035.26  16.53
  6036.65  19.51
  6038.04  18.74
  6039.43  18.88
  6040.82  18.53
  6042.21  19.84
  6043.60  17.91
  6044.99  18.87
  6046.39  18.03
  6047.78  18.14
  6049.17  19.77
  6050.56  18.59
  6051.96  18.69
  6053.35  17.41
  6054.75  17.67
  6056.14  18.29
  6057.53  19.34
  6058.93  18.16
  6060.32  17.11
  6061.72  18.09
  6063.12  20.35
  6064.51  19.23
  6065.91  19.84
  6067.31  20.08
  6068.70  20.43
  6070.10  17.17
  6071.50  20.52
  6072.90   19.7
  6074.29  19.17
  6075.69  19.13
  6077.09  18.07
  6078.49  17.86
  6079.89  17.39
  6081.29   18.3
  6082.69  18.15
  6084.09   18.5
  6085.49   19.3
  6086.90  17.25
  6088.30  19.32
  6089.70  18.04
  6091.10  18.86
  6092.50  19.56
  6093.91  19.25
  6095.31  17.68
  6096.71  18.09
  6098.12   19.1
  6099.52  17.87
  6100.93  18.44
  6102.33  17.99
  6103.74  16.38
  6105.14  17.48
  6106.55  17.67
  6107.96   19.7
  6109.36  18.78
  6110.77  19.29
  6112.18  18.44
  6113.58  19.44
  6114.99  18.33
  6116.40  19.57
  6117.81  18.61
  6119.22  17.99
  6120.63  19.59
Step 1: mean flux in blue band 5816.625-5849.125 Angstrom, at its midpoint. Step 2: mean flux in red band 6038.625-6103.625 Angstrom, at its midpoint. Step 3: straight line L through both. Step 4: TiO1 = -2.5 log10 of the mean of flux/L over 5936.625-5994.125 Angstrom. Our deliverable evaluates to 0.03 mag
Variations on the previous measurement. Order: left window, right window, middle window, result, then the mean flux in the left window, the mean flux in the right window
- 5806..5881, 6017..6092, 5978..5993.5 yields 0.034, 18.9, 18.5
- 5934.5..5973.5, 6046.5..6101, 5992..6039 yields 0.027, 18.5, 18.7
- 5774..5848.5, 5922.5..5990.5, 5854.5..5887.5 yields -0.031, 18.6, 18.4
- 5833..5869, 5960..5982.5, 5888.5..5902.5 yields 0.186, 18.6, 18.5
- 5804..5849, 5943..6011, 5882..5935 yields 0.050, 18.8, 18.3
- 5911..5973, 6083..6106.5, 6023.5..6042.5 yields 0.014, 18.6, 18.3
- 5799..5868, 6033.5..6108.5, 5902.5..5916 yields 0.021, 18.7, 18.5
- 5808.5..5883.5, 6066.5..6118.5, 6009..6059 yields 0.026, 19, 18.6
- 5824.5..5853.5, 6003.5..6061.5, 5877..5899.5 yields 0.104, 18.8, 18.2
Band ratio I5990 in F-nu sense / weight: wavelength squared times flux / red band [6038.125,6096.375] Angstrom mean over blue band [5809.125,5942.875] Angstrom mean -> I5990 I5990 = 1.1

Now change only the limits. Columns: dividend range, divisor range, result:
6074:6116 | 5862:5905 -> 1.09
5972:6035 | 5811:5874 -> 1.01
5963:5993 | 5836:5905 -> 1.04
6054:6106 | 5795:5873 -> 1.08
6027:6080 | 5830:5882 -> 1.04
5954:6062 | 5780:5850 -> 1.05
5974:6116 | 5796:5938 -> 1.06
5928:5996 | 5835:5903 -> 1.03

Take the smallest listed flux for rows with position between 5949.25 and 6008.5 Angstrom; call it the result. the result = 15.54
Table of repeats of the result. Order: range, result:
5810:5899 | 14.3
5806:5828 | 17.16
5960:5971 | 16.59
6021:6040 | 15.84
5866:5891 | 15.08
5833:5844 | 17.42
